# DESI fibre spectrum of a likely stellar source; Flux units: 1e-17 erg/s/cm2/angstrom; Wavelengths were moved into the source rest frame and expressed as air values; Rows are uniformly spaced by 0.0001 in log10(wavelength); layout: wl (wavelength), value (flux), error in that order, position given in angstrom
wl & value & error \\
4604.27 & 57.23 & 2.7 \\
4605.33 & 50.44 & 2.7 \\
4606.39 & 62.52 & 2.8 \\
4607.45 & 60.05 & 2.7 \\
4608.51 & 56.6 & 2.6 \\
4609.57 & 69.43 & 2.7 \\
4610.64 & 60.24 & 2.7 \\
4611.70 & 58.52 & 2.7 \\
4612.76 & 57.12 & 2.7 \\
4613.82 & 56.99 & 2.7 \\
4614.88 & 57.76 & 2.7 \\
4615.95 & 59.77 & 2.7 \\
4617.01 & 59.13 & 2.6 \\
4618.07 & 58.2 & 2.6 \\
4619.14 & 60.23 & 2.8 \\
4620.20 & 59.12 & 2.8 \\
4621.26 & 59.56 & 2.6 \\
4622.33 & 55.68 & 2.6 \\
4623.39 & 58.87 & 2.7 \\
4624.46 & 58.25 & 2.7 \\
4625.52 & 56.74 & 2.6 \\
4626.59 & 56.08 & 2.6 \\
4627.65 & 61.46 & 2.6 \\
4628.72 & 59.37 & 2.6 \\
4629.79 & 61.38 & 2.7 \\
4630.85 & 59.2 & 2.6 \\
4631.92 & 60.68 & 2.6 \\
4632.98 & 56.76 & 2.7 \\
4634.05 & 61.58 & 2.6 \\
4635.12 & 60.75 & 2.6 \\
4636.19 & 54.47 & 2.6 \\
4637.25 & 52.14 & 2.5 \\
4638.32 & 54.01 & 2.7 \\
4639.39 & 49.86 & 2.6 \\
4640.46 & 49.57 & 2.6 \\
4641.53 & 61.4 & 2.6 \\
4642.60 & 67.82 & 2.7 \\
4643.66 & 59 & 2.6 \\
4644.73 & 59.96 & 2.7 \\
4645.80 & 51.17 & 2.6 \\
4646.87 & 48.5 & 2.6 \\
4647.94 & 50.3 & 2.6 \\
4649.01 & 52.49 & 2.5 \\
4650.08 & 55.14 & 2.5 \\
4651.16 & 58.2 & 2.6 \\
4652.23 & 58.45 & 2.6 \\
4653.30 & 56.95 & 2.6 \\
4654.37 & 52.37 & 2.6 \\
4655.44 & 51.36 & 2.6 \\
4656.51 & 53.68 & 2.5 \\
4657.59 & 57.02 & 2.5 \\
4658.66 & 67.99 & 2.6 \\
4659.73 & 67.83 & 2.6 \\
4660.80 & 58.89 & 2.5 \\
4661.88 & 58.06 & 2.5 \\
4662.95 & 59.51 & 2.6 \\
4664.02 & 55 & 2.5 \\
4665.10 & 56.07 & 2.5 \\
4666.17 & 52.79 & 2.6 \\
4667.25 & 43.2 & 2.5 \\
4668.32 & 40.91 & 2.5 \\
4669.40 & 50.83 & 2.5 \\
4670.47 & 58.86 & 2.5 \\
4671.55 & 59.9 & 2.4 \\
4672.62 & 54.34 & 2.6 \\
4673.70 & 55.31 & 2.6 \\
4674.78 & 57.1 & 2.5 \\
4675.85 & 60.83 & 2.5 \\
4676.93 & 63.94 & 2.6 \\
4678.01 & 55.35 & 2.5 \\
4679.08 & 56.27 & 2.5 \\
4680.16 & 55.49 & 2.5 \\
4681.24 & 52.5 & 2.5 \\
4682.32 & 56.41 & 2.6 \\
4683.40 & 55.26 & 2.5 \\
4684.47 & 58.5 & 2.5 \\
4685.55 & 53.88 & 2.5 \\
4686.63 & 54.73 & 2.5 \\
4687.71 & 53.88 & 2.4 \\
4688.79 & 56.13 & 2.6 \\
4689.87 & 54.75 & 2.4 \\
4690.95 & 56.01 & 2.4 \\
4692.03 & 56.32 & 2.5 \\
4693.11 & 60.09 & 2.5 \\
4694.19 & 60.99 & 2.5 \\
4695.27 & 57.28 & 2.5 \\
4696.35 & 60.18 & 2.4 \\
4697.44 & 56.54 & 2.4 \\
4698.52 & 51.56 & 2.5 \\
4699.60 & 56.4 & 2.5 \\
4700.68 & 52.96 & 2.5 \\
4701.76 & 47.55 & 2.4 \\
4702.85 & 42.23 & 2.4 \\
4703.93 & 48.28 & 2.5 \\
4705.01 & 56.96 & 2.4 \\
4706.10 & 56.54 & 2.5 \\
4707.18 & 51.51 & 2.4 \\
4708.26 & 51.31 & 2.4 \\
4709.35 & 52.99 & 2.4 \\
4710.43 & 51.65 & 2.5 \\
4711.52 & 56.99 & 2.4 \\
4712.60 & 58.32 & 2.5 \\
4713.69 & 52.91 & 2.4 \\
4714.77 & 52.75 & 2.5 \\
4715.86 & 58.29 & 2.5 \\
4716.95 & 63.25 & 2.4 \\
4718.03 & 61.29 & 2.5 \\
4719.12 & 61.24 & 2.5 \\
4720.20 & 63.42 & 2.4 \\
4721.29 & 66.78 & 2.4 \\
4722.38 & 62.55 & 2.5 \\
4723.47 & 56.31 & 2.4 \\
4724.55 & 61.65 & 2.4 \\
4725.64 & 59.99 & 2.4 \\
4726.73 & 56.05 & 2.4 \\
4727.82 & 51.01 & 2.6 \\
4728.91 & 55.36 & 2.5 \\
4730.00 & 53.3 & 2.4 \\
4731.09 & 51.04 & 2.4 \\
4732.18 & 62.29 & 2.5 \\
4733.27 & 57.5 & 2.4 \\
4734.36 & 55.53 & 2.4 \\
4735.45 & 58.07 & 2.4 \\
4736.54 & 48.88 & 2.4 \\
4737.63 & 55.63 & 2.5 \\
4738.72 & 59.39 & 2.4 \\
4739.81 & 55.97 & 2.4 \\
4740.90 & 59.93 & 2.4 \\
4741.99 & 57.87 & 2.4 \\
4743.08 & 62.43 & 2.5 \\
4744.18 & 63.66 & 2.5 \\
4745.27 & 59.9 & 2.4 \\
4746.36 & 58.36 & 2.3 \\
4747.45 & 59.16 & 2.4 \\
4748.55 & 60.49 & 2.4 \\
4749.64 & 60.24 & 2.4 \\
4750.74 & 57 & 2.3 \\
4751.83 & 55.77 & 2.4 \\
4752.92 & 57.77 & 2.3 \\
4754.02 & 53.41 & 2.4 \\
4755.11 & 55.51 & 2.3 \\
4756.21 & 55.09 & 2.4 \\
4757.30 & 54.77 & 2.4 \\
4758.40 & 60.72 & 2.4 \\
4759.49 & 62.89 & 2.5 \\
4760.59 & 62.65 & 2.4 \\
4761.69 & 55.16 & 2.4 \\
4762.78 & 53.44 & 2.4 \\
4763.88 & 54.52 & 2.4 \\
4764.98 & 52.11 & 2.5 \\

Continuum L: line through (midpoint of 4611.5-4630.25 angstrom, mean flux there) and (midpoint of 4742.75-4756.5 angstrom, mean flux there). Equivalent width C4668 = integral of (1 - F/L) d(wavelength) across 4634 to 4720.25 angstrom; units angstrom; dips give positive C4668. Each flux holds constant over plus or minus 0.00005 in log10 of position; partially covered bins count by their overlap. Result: 4.1 angstrom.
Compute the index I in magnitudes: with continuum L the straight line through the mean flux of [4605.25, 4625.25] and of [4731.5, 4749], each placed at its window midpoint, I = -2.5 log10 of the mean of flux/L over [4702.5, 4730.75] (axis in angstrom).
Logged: 0.04 mag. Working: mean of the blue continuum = 59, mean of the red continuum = 58.4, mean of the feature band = 56.3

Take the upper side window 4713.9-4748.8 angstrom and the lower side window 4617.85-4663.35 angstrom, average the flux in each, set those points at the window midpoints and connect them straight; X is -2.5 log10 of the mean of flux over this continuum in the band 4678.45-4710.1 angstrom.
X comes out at 0.065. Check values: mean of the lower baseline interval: 57.4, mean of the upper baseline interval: 58.3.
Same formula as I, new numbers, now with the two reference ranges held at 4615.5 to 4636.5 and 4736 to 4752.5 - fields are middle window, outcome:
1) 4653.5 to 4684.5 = 0.05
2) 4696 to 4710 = 0.12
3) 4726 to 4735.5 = 0.06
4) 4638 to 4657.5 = 0.07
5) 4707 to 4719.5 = 0.05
